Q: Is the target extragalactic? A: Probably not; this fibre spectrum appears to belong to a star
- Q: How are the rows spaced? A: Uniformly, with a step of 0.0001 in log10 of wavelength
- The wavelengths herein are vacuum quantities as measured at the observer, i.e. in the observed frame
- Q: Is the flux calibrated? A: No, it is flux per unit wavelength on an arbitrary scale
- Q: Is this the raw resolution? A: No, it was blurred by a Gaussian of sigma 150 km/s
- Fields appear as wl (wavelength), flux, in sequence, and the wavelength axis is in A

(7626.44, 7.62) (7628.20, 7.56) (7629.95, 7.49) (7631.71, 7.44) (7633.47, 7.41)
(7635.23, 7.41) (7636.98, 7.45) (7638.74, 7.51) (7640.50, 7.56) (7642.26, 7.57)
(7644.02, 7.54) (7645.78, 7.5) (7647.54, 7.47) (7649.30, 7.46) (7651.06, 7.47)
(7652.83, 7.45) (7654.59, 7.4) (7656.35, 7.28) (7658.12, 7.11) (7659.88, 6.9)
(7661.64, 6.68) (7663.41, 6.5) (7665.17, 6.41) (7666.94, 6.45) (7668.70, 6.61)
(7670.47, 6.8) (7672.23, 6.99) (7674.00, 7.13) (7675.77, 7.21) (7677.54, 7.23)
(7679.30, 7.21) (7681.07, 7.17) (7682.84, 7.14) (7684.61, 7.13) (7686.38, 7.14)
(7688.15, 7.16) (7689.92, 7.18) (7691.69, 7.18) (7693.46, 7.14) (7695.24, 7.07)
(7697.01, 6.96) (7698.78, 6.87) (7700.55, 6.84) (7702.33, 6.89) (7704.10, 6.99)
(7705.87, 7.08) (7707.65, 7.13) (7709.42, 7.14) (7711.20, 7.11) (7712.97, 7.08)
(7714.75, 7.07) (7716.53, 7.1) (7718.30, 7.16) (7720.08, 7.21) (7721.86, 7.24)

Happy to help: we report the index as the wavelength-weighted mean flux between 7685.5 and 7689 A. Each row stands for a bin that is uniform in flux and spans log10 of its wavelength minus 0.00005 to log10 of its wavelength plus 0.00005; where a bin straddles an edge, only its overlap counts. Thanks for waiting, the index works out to 7.15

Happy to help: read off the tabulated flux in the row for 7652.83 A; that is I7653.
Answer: 7.45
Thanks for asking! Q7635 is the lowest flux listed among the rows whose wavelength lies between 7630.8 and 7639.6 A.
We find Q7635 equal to 7.41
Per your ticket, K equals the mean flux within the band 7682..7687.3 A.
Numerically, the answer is 7.14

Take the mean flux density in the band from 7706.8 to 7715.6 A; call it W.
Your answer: 7.11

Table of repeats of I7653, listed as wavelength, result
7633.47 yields 7.41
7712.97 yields 7.08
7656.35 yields 7.28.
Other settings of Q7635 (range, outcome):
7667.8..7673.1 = 6.61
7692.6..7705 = 6.84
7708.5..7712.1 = 7.11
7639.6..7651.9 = 7.46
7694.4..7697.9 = 6.96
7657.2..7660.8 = 6.9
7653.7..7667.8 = 6.41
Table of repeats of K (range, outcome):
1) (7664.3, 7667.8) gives 6.42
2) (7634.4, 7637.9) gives 7.45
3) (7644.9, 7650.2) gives 7.48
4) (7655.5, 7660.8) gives 7.09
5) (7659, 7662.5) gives 6.8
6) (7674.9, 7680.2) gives 7.22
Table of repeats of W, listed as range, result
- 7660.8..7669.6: 6.53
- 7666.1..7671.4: 6.64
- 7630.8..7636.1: 7.41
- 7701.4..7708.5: 7.02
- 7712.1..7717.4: 7.07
